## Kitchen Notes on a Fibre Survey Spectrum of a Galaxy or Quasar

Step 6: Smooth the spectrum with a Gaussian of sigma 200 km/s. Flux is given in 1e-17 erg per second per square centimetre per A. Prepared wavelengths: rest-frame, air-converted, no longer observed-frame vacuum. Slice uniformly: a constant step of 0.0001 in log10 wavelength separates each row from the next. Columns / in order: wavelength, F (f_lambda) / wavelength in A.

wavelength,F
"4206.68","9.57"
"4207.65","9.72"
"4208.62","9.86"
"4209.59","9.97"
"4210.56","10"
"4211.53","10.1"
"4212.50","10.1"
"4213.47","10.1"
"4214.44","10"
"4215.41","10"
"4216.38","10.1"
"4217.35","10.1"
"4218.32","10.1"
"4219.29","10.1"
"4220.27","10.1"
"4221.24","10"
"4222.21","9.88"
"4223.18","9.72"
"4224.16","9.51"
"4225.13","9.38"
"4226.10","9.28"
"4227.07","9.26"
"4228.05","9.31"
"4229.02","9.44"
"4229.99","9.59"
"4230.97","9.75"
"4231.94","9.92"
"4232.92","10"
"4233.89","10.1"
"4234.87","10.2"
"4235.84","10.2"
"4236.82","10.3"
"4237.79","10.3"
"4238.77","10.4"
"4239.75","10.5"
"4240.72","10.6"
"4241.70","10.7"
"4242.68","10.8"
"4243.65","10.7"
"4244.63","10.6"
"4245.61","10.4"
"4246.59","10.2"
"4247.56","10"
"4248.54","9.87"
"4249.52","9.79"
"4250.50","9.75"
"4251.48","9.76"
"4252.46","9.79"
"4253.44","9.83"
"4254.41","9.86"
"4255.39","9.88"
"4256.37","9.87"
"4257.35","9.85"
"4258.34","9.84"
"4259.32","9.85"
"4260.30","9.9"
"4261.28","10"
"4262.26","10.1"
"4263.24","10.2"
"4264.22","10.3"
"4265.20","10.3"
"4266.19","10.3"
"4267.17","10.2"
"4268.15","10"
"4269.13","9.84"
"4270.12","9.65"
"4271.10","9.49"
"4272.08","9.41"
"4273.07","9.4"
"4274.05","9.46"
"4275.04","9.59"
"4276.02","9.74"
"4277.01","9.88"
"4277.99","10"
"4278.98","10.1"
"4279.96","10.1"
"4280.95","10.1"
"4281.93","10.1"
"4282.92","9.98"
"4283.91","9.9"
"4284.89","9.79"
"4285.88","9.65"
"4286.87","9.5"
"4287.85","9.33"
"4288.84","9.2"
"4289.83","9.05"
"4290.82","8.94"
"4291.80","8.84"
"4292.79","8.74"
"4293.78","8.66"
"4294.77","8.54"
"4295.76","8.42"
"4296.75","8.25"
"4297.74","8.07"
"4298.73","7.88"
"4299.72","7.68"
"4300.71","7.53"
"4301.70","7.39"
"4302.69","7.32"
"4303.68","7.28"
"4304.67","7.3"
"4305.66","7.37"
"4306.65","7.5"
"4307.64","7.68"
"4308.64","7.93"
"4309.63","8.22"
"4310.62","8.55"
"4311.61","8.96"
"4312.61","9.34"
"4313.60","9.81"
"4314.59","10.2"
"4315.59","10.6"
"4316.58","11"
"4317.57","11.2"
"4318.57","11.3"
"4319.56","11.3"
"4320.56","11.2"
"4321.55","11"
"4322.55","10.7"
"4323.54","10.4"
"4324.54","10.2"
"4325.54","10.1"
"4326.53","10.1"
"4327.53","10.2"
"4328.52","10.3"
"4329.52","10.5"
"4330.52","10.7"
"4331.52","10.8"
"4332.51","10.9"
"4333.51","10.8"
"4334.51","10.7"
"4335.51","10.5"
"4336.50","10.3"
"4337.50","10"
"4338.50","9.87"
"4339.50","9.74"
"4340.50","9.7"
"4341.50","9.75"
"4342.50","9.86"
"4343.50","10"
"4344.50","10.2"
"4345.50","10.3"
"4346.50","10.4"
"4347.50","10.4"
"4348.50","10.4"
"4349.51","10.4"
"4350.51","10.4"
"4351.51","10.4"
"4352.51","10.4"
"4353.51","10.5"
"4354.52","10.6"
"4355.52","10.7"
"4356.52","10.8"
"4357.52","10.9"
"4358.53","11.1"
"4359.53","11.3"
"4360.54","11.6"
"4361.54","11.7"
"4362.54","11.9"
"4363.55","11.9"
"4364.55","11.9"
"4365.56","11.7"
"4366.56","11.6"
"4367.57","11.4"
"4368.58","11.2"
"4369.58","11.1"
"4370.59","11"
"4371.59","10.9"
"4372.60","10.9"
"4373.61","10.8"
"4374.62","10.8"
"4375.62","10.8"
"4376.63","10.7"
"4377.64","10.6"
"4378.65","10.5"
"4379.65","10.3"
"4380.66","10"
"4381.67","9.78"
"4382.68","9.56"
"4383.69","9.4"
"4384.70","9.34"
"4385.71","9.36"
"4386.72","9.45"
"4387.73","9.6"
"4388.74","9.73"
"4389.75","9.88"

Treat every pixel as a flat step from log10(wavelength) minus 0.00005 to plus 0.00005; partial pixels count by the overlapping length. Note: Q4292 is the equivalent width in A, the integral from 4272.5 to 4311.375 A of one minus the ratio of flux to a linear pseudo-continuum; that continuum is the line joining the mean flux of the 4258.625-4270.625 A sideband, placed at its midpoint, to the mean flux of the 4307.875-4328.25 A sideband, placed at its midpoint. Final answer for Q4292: 4.9 A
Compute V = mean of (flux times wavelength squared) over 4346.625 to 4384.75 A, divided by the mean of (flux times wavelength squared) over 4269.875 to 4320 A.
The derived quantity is 1.2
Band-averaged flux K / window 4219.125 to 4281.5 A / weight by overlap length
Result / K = 9.96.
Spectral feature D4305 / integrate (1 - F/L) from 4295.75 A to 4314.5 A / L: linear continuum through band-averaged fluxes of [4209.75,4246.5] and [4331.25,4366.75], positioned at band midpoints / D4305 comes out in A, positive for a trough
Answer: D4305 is 4.28 A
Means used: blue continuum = 10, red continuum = 10.7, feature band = 8.06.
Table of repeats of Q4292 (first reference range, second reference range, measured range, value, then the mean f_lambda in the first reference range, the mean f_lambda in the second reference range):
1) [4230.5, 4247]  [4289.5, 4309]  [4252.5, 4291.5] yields -3.3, 10.3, 8.01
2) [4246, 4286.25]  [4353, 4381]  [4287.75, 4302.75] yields 2.7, 9.9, 11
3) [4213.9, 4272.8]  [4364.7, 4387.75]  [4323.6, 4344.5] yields 0.2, 9.98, 10.5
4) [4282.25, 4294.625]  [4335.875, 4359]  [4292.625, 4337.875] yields 1.6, 9.29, 10.3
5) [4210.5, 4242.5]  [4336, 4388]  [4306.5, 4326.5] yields 0.9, 9.98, 10.5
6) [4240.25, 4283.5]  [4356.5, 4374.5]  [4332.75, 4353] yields 1.5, 10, 11.3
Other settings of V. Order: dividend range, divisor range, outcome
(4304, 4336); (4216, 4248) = 1.03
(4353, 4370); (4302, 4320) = 1.28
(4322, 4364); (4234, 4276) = 1.09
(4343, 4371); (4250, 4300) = 1.19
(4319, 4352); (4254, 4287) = 1.08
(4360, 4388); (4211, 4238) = 1.16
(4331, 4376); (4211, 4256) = 1.14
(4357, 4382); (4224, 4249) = 1.17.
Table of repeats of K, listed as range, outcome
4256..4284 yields 9.91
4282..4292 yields 9.46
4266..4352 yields 9.62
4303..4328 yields 9.56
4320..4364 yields 10.6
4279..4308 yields 8.65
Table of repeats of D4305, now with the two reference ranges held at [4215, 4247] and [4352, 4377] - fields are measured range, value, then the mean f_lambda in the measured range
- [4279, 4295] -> 1.6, 9.44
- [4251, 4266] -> 0.4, 9.96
